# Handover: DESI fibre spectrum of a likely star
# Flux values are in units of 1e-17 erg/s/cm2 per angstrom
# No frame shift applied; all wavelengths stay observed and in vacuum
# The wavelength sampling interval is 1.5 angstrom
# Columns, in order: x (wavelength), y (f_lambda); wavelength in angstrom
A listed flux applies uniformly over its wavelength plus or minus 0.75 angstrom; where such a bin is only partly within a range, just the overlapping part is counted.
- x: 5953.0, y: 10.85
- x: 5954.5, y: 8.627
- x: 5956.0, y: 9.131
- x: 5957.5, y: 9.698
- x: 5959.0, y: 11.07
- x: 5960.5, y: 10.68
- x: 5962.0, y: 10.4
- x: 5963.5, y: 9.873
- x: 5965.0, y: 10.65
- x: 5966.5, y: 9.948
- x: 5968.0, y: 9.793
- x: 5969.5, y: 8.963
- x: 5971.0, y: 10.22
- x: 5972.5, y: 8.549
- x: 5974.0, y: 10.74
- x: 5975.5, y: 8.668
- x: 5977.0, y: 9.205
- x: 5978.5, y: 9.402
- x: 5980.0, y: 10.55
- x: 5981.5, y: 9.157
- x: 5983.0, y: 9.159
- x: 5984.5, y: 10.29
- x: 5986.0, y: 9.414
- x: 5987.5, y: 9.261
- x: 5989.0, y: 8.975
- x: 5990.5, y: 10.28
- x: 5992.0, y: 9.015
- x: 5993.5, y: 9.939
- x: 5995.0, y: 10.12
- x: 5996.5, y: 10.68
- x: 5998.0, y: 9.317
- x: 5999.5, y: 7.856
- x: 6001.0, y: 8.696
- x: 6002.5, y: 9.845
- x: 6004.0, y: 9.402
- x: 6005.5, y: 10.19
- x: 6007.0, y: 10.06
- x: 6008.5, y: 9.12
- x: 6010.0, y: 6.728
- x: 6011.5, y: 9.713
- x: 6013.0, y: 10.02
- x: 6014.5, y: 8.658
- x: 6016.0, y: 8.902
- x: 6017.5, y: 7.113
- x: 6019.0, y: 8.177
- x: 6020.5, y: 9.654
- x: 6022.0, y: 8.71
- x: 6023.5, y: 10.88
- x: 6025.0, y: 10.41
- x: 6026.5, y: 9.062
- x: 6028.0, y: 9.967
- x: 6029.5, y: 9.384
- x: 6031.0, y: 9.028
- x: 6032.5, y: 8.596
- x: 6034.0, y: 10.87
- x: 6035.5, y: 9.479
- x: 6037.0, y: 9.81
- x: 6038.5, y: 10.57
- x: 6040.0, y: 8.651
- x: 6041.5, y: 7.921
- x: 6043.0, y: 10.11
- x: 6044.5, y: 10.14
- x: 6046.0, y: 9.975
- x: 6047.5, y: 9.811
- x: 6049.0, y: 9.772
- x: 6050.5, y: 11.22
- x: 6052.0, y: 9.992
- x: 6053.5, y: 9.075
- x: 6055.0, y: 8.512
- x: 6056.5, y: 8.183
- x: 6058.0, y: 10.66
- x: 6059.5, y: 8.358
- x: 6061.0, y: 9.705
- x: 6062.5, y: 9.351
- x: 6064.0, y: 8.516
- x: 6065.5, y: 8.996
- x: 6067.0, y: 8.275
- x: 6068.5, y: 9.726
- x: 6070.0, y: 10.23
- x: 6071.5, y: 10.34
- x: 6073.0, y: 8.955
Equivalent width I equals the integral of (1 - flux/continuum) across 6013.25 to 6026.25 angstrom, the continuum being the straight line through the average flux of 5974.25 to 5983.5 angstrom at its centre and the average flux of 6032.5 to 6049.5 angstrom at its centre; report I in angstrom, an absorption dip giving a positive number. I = 0.7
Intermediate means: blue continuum 9.44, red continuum 9.69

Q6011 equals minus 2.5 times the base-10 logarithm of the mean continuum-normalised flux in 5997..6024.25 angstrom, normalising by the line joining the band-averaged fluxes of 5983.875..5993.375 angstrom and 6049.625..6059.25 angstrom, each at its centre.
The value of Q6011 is 0.06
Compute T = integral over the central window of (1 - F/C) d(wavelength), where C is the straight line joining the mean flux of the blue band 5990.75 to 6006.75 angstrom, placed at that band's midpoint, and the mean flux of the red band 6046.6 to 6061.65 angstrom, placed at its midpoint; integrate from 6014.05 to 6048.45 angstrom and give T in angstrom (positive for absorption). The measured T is 0.5 angstrom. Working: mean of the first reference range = 9.55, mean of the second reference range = 9.53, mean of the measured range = 9.39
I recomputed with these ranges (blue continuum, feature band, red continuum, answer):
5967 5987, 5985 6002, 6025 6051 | 0.3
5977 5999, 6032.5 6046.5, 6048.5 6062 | -0.2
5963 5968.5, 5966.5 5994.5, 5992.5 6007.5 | 0.9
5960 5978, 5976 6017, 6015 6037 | 0.7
